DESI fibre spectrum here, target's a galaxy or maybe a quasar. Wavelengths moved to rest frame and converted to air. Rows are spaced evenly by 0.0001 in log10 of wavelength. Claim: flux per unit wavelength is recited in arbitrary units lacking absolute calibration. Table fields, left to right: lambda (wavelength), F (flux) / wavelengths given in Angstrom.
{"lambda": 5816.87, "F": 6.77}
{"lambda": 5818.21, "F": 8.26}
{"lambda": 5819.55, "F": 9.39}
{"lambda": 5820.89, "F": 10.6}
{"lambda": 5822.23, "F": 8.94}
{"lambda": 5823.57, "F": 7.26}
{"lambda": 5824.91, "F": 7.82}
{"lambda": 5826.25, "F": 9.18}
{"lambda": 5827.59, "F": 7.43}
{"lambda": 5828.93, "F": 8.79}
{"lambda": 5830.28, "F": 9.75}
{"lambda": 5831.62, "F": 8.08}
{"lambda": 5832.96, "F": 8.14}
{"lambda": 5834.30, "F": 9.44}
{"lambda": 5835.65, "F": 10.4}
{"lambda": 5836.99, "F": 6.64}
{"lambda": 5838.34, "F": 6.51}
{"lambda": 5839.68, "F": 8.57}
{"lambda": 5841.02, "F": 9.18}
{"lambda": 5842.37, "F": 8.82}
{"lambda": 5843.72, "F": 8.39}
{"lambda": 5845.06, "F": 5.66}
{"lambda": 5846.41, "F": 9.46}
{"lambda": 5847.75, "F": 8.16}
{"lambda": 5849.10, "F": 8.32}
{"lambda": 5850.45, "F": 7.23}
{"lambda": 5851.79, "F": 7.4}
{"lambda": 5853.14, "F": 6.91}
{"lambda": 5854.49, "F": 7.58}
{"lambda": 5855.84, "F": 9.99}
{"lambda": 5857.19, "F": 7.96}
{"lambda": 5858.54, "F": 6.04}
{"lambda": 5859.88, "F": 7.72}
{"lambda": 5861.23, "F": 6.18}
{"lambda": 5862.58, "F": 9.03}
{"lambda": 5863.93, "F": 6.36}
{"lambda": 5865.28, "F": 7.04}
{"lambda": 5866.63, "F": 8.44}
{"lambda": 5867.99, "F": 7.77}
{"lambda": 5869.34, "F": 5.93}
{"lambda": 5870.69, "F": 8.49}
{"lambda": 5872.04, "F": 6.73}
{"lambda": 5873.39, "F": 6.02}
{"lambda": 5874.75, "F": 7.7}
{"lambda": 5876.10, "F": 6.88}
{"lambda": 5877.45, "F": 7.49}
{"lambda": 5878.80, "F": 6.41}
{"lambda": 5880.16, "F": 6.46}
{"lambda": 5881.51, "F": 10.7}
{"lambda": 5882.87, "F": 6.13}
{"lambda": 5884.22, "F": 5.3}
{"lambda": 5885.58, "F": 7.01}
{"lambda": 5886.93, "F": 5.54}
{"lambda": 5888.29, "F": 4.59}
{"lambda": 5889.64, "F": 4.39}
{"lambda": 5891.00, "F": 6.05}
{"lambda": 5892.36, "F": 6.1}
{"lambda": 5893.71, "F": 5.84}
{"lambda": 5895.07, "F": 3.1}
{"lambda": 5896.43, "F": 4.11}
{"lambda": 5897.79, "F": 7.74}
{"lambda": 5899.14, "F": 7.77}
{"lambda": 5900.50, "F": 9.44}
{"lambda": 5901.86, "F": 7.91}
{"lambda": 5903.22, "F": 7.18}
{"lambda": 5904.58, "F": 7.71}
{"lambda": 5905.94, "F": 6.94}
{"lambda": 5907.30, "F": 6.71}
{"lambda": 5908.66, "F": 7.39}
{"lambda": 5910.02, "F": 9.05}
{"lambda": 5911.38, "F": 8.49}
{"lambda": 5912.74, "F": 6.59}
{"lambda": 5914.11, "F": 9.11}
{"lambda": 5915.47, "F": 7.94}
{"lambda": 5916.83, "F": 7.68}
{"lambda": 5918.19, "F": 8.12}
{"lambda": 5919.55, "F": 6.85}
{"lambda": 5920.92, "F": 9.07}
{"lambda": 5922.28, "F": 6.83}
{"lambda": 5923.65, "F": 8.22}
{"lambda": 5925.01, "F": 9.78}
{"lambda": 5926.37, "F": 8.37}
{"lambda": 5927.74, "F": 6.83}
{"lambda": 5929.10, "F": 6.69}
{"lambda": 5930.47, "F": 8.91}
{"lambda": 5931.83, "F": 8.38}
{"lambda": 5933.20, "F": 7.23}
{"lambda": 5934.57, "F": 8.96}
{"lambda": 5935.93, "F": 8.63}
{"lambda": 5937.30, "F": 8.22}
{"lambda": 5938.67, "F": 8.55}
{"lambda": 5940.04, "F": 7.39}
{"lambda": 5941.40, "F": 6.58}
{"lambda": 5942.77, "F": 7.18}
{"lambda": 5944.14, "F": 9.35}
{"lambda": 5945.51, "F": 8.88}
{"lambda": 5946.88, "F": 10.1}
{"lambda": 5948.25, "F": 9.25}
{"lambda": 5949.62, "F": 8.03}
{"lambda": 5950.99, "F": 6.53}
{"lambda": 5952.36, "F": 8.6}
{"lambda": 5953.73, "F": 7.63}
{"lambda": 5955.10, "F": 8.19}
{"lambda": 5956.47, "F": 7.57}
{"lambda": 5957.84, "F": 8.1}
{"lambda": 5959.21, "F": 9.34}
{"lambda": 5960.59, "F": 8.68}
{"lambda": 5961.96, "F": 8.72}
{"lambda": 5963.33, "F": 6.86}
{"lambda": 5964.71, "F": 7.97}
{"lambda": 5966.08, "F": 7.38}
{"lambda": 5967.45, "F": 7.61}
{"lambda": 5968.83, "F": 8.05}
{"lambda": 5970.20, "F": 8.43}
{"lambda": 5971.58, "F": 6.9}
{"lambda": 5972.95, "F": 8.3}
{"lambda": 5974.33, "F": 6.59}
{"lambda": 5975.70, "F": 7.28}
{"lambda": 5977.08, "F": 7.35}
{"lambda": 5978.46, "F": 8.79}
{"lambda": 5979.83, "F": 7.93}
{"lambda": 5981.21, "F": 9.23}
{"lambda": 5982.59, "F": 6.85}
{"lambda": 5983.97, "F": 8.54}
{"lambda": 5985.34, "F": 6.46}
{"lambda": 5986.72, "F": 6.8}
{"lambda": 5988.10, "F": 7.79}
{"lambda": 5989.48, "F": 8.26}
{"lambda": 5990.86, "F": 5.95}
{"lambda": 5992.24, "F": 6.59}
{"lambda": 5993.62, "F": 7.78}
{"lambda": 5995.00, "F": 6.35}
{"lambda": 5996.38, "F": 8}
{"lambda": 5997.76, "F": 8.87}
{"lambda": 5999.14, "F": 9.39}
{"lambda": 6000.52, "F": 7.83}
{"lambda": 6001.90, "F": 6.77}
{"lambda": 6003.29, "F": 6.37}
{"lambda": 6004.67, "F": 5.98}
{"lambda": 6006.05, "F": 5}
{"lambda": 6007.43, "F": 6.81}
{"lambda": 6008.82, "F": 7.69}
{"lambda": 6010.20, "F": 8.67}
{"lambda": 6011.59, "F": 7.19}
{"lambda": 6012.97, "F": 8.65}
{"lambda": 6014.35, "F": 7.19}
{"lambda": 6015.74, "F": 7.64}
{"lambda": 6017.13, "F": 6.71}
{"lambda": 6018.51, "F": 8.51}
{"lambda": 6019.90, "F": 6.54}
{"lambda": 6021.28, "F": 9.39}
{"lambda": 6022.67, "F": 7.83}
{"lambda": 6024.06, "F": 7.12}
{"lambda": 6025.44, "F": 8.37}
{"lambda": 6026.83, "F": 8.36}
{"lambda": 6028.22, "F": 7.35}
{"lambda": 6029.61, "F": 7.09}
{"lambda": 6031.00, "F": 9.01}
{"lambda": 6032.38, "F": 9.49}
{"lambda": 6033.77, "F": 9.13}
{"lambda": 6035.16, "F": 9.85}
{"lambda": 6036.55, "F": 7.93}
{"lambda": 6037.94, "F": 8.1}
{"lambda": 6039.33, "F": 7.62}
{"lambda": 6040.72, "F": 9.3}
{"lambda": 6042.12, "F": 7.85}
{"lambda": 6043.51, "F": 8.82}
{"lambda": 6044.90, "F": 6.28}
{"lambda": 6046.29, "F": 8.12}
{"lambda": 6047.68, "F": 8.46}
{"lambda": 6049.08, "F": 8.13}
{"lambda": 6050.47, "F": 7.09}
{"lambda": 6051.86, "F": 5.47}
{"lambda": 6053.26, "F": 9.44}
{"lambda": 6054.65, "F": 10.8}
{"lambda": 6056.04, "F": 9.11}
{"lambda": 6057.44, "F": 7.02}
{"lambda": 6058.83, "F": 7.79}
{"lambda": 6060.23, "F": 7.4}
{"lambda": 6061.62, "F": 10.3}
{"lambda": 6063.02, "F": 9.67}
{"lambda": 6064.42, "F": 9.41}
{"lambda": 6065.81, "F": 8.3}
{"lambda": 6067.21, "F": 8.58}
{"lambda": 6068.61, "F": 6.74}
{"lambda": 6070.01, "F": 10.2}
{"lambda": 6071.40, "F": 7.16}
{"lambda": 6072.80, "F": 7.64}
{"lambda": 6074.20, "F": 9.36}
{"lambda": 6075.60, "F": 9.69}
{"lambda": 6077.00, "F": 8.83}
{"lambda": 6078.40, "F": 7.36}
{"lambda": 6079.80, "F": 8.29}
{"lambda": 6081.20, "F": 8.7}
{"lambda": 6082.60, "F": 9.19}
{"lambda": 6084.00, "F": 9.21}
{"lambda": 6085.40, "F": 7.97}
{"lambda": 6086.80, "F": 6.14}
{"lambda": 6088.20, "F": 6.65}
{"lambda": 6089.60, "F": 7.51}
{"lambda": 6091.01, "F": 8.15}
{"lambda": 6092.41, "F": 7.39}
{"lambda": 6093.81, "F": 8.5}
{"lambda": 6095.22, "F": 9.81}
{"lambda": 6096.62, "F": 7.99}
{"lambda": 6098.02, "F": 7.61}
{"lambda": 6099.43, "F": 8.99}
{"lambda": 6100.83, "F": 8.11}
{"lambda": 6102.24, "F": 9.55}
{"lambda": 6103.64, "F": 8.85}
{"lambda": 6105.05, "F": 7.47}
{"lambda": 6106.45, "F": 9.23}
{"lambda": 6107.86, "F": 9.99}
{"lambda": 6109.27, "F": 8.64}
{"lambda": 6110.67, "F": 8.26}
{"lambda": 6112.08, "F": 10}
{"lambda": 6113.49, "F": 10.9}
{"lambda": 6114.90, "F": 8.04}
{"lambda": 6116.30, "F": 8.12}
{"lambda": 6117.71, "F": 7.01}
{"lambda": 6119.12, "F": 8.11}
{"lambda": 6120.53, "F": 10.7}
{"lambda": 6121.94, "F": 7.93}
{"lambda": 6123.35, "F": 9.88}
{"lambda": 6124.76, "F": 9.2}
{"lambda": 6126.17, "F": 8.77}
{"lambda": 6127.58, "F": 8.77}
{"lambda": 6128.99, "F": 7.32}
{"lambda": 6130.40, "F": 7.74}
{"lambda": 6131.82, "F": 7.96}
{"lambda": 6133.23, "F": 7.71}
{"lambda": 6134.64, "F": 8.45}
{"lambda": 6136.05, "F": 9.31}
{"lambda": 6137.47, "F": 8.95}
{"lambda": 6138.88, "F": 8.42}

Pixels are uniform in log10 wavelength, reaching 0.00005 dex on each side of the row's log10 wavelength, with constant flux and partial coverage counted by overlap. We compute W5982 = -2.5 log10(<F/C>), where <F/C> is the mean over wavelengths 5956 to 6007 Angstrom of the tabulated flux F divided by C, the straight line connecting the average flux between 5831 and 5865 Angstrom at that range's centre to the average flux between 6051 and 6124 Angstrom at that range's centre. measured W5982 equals 0.09 mag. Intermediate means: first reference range 7.92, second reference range 8.52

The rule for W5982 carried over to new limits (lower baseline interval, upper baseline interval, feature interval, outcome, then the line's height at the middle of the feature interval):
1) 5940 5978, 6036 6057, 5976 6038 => 0.05 mag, 8.07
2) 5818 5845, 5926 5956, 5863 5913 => 0.21 mag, 8.31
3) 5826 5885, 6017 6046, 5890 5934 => 0.06 mag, 7.87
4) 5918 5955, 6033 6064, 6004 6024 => 0.12 mag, 8.28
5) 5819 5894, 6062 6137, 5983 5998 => 0.11 mag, 8.1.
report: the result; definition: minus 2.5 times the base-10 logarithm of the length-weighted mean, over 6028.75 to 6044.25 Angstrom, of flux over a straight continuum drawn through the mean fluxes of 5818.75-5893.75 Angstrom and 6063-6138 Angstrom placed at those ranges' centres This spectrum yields -0.036 mag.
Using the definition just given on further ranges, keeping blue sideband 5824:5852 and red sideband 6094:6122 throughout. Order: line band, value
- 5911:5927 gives 0.04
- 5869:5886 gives 0.18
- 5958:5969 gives 0.06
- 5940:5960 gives 0.03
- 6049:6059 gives 0.07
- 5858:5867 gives 0.15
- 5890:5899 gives 0.44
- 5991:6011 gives 0.18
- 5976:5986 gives 0.09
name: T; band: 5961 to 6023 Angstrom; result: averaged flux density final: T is 7.55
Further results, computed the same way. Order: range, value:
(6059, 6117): 8.53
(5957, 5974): 7.99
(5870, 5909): 6.68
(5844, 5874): 7.49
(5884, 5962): 7.58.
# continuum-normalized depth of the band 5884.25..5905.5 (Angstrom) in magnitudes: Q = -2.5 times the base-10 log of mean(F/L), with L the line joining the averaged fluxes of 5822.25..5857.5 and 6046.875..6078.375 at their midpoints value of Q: 0.30 mag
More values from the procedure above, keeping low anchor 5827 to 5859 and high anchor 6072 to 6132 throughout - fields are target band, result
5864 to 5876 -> 0.14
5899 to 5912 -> 0.05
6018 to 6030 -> 0.07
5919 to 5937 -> 0.02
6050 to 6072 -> 0.00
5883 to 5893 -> 0.41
